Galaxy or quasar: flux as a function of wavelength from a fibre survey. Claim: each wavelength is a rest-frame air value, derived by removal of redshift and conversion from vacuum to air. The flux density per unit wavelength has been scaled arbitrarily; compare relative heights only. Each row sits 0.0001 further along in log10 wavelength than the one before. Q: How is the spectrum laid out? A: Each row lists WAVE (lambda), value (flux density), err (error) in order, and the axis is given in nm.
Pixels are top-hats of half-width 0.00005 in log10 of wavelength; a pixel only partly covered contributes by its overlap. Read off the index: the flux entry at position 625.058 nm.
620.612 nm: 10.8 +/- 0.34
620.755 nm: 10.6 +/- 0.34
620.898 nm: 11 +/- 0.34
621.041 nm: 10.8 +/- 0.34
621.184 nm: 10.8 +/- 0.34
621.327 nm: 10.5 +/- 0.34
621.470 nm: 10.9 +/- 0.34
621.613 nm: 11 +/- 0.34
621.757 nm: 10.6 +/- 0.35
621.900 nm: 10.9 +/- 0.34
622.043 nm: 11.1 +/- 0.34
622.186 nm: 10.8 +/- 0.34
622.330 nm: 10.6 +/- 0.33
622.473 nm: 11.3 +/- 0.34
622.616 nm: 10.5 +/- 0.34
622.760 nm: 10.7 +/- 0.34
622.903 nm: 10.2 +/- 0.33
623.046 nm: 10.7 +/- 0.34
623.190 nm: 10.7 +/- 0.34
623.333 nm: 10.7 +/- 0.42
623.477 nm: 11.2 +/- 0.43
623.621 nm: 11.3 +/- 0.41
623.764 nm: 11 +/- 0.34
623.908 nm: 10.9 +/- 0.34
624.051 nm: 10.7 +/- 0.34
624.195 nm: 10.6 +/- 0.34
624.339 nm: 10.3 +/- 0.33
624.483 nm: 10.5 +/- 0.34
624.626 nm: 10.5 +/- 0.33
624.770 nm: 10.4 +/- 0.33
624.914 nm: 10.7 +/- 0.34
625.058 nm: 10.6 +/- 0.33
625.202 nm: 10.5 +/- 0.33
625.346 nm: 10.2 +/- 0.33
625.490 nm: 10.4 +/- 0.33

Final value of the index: 10.6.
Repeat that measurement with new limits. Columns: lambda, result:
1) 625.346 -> 10.2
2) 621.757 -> 10.6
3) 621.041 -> 10.8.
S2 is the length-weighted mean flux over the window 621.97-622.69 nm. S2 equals 10.9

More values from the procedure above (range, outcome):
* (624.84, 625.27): 10.6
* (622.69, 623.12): 10.5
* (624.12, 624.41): 10.4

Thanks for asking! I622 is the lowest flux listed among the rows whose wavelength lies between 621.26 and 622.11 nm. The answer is 10.5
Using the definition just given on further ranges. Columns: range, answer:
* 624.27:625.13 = 10.3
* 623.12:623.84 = 10.7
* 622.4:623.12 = 10.2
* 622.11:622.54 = 10.6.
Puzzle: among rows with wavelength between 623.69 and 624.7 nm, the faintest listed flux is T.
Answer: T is 10.3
